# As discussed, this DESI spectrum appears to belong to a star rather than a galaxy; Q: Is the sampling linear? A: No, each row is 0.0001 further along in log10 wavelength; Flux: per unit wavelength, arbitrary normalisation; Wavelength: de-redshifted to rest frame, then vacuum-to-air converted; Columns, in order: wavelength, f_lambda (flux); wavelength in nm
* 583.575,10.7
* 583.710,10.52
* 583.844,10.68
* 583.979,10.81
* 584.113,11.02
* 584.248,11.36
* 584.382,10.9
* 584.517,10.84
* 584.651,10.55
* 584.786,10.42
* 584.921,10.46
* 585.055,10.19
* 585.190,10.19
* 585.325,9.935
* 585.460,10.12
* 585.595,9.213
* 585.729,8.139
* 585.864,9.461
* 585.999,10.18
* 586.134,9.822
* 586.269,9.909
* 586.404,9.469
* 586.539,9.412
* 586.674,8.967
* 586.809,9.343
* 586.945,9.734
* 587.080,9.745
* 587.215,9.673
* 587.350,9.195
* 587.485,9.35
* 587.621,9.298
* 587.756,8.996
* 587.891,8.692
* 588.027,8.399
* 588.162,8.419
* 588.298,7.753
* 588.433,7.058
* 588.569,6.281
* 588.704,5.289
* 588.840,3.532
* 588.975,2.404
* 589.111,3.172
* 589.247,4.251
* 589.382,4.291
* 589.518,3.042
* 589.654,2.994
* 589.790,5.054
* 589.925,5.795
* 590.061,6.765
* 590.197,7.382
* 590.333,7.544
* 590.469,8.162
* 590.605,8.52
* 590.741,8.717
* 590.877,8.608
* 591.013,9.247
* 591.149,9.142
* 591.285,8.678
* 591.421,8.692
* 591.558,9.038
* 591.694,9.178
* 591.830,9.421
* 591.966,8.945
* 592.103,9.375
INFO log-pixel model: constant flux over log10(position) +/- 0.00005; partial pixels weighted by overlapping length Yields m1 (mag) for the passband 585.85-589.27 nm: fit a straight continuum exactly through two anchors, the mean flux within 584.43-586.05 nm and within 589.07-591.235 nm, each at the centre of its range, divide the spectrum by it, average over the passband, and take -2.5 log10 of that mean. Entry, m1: 0.06 mag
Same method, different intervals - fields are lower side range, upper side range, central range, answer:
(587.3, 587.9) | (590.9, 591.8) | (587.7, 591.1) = 0.38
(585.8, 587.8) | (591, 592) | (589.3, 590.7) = 0.46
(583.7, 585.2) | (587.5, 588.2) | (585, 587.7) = 0.01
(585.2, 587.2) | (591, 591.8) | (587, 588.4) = 0.06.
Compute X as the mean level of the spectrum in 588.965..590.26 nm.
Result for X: 4.6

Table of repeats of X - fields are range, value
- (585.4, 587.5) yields 9.49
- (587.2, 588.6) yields 8.47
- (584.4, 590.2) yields 8.01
